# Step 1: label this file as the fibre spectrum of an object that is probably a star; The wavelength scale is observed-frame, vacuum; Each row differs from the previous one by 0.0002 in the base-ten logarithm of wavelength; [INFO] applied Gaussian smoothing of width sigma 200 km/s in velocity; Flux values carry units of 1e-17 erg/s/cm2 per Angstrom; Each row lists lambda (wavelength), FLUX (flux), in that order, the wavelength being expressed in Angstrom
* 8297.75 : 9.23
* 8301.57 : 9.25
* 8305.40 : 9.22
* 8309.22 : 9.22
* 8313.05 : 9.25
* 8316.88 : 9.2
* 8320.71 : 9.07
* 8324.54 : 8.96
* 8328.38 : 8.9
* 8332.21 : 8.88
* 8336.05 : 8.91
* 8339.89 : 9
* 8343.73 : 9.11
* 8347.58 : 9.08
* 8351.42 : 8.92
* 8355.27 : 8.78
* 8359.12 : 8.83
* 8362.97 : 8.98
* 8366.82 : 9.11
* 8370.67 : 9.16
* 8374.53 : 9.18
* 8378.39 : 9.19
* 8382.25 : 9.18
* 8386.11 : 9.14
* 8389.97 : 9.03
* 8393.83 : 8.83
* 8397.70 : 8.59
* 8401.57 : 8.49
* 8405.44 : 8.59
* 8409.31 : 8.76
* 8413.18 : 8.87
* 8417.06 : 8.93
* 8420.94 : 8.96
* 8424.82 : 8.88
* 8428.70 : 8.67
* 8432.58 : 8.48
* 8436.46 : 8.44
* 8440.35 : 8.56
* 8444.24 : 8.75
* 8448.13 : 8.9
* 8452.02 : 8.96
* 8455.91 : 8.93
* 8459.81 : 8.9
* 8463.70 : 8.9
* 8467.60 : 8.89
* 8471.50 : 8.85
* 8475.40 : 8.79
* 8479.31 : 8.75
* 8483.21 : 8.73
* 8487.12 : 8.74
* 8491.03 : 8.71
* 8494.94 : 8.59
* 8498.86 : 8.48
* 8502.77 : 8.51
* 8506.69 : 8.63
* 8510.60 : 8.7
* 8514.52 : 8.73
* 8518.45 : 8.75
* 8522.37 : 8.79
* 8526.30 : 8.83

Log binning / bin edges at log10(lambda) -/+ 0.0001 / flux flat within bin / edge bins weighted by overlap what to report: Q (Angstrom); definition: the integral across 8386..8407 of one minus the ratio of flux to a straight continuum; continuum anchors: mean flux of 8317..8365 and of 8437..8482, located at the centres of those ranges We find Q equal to 0.3 Angstrom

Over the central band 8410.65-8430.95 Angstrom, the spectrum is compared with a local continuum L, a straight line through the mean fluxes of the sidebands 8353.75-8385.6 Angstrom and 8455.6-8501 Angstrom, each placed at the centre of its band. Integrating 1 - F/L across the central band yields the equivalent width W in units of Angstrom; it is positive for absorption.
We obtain 0.2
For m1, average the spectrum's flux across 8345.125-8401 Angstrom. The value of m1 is 8.99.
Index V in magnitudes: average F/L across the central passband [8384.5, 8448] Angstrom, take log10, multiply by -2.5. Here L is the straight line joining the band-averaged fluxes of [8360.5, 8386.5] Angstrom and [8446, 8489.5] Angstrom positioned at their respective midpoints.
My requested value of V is 0.03 mag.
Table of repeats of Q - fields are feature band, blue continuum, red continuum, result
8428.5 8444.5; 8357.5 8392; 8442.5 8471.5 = 0.7 Angstrom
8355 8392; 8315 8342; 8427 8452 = -0.9 Angstrom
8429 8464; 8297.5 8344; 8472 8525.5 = 0.2 Angstrom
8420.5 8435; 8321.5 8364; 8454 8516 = 0.2 Angstrom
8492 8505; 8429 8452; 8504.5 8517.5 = 0.2 Angstrom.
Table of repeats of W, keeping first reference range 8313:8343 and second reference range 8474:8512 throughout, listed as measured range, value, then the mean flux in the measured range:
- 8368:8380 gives -0.3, 9.17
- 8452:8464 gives -0.3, 8.92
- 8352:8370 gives 0.0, 8.94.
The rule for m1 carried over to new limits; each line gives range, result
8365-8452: 8.85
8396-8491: 8.76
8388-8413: 8.73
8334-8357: 8.97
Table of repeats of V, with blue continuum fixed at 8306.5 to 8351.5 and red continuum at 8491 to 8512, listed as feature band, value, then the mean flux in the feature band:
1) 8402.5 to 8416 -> 0.01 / 8.73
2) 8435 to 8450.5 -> 0.01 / 8.67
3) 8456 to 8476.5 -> -0.02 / 8.88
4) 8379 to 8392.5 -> -0.03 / 9.12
